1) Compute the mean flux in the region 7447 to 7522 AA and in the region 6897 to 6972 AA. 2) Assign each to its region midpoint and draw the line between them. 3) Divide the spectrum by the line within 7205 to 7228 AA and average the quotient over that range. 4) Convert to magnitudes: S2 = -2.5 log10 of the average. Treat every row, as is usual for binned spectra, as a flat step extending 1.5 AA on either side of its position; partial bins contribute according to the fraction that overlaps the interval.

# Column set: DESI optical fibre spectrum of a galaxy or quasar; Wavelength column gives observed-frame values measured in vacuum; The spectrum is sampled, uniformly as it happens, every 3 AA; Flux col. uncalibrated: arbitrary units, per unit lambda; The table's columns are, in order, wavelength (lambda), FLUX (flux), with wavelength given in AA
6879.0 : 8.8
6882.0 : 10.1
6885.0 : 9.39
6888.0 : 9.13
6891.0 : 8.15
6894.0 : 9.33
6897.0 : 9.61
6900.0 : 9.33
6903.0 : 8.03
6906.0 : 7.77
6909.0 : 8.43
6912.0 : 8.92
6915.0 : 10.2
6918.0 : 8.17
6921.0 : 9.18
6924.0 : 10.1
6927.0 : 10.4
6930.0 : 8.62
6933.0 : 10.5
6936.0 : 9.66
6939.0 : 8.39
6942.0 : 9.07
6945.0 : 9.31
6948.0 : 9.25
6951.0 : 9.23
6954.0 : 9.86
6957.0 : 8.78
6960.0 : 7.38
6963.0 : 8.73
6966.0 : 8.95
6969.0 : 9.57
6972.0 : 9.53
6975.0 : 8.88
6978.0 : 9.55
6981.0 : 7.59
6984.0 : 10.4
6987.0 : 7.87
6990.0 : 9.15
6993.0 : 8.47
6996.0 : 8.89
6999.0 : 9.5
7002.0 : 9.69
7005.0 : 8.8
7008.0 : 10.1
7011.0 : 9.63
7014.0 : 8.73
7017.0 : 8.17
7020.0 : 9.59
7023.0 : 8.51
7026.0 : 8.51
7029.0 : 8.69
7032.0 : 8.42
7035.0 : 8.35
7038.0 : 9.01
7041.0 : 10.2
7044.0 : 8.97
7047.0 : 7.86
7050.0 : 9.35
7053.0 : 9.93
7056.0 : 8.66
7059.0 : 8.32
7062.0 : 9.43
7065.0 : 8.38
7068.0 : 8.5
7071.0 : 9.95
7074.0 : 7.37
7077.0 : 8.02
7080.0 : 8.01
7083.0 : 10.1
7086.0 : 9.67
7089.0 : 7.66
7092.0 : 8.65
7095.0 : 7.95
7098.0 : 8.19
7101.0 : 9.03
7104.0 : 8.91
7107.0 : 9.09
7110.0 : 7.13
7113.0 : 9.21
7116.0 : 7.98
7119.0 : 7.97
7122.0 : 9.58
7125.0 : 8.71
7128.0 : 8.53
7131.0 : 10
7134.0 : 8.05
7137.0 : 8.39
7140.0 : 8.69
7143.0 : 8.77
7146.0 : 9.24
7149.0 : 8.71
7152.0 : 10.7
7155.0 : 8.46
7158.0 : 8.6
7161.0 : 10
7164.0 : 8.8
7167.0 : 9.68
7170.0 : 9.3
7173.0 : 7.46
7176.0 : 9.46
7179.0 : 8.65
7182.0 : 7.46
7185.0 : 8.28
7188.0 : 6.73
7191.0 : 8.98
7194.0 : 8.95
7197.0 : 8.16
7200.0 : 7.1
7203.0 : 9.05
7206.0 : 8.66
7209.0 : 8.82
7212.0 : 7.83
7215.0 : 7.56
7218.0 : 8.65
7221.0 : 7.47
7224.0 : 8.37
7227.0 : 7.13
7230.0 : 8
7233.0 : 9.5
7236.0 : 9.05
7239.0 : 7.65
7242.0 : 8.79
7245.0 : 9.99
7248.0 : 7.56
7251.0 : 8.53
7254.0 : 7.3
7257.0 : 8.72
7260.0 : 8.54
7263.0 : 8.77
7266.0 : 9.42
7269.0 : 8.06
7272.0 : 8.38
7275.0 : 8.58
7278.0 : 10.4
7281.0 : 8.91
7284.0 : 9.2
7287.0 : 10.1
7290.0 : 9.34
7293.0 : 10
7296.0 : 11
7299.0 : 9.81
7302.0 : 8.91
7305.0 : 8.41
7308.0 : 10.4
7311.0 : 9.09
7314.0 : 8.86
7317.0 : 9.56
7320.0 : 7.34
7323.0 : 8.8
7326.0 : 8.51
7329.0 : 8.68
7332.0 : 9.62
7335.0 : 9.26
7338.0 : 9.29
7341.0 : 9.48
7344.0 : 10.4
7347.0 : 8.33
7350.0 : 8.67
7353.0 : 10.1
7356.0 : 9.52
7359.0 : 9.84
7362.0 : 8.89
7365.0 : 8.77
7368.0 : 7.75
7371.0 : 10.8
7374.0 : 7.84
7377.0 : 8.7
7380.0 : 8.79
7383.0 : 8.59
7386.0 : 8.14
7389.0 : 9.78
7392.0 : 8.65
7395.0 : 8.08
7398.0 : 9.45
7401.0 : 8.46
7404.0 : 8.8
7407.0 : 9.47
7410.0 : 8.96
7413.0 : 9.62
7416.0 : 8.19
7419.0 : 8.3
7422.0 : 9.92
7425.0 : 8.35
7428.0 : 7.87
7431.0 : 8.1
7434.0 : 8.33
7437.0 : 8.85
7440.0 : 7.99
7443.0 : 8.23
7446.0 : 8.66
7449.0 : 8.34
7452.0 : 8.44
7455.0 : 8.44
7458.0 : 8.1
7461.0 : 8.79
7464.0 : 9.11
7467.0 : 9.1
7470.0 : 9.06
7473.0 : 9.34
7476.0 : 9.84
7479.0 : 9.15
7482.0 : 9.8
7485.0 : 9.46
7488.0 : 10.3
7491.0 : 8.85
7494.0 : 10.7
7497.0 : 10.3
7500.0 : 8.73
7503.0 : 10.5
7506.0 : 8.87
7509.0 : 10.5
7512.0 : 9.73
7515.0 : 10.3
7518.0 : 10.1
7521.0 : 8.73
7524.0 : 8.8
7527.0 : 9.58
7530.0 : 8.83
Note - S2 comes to 0.148 mag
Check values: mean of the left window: 9.1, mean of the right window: 9.38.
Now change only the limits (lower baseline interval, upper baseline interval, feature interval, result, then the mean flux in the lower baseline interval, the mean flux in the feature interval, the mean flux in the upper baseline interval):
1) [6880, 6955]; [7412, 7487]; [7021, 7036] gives 0.07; 9.2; 8.54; 8.78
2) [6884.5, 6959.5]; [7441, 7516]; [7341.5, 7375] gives 0.01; 9.13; 9.2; 9.29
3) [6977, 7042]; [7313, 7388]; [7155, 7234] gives 0.07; 8.98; 8.4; 8.99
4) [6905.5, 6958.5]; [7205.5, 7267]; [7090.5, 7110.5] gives 0.04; 9.24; 8.49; 8.38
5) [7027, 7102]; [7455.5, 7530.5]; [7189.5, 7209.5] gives 0.06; 8.74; 8.52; 9.46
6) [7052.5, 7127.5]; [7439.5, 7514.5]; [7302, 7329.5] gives 0.02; 8.64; 8.86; 9.24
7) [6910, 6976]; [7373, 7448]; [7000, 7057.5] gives 0.01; 9.21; 9.01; 8.65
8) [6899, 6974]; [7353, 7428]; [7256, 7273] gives 0.04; 9.09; 8.65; 8.91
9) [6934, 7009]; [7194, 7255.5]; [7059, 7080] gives 0.03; 9.07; 8.54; 8.28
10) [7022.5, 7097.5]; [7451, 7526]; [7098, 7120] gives 0.04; 8.73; 8.47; 9.41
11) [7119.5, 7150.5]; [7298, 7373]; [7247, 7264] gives 0.10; 8.84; 8.24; 9.15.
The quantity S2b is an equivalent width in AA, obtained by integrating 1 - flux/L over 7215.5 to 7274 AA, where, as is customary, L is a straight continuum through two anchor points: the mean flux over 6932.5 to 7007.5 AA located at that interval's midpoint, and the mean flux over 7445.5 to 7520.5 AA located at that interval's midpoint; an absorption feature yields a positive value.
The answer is 5.3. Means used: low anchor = 9.07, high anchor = 9.38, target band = 8.4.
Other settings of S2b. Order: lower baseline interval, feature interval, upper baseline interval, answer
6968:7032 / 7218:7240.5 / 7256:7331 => 2.2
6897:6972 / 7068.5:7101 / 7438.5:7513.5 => 2.0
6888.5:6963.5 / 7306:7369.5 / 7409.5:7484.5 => -2.0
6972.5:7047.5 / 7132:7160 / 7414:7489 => 0.1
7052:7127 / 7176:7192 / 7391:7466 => 1.0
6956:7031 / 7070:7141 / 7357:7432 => 2.4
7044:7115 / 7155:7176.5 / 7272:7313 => 0.1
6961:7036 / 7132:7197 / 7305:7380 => 2.1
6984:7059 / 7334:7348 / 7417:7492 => -0.8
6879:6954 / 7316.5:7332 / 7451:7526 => 1.2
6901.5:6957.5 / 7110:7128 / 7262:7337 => 1.2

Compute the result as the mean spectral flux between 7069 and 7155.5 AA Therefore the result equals 8.72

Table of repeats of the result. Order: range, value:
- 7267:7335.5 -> 9.18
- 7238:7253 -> 8.49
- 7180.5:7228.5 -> 8.08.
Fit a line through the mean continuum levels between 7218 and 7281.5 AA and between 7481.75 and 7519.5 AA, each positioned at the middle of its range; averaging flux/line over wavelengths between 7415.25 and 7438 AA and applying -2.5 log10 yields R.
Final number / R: 0.12 mag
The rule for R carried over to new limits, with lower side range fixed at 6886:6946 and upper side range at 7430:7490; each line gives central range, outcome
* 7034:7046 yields -0.006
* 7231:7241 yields 0.034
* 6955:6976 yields 0.029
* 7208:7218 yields 0.110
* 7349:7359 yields -0.071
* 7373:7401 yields 0.029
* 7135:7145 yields 0.049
